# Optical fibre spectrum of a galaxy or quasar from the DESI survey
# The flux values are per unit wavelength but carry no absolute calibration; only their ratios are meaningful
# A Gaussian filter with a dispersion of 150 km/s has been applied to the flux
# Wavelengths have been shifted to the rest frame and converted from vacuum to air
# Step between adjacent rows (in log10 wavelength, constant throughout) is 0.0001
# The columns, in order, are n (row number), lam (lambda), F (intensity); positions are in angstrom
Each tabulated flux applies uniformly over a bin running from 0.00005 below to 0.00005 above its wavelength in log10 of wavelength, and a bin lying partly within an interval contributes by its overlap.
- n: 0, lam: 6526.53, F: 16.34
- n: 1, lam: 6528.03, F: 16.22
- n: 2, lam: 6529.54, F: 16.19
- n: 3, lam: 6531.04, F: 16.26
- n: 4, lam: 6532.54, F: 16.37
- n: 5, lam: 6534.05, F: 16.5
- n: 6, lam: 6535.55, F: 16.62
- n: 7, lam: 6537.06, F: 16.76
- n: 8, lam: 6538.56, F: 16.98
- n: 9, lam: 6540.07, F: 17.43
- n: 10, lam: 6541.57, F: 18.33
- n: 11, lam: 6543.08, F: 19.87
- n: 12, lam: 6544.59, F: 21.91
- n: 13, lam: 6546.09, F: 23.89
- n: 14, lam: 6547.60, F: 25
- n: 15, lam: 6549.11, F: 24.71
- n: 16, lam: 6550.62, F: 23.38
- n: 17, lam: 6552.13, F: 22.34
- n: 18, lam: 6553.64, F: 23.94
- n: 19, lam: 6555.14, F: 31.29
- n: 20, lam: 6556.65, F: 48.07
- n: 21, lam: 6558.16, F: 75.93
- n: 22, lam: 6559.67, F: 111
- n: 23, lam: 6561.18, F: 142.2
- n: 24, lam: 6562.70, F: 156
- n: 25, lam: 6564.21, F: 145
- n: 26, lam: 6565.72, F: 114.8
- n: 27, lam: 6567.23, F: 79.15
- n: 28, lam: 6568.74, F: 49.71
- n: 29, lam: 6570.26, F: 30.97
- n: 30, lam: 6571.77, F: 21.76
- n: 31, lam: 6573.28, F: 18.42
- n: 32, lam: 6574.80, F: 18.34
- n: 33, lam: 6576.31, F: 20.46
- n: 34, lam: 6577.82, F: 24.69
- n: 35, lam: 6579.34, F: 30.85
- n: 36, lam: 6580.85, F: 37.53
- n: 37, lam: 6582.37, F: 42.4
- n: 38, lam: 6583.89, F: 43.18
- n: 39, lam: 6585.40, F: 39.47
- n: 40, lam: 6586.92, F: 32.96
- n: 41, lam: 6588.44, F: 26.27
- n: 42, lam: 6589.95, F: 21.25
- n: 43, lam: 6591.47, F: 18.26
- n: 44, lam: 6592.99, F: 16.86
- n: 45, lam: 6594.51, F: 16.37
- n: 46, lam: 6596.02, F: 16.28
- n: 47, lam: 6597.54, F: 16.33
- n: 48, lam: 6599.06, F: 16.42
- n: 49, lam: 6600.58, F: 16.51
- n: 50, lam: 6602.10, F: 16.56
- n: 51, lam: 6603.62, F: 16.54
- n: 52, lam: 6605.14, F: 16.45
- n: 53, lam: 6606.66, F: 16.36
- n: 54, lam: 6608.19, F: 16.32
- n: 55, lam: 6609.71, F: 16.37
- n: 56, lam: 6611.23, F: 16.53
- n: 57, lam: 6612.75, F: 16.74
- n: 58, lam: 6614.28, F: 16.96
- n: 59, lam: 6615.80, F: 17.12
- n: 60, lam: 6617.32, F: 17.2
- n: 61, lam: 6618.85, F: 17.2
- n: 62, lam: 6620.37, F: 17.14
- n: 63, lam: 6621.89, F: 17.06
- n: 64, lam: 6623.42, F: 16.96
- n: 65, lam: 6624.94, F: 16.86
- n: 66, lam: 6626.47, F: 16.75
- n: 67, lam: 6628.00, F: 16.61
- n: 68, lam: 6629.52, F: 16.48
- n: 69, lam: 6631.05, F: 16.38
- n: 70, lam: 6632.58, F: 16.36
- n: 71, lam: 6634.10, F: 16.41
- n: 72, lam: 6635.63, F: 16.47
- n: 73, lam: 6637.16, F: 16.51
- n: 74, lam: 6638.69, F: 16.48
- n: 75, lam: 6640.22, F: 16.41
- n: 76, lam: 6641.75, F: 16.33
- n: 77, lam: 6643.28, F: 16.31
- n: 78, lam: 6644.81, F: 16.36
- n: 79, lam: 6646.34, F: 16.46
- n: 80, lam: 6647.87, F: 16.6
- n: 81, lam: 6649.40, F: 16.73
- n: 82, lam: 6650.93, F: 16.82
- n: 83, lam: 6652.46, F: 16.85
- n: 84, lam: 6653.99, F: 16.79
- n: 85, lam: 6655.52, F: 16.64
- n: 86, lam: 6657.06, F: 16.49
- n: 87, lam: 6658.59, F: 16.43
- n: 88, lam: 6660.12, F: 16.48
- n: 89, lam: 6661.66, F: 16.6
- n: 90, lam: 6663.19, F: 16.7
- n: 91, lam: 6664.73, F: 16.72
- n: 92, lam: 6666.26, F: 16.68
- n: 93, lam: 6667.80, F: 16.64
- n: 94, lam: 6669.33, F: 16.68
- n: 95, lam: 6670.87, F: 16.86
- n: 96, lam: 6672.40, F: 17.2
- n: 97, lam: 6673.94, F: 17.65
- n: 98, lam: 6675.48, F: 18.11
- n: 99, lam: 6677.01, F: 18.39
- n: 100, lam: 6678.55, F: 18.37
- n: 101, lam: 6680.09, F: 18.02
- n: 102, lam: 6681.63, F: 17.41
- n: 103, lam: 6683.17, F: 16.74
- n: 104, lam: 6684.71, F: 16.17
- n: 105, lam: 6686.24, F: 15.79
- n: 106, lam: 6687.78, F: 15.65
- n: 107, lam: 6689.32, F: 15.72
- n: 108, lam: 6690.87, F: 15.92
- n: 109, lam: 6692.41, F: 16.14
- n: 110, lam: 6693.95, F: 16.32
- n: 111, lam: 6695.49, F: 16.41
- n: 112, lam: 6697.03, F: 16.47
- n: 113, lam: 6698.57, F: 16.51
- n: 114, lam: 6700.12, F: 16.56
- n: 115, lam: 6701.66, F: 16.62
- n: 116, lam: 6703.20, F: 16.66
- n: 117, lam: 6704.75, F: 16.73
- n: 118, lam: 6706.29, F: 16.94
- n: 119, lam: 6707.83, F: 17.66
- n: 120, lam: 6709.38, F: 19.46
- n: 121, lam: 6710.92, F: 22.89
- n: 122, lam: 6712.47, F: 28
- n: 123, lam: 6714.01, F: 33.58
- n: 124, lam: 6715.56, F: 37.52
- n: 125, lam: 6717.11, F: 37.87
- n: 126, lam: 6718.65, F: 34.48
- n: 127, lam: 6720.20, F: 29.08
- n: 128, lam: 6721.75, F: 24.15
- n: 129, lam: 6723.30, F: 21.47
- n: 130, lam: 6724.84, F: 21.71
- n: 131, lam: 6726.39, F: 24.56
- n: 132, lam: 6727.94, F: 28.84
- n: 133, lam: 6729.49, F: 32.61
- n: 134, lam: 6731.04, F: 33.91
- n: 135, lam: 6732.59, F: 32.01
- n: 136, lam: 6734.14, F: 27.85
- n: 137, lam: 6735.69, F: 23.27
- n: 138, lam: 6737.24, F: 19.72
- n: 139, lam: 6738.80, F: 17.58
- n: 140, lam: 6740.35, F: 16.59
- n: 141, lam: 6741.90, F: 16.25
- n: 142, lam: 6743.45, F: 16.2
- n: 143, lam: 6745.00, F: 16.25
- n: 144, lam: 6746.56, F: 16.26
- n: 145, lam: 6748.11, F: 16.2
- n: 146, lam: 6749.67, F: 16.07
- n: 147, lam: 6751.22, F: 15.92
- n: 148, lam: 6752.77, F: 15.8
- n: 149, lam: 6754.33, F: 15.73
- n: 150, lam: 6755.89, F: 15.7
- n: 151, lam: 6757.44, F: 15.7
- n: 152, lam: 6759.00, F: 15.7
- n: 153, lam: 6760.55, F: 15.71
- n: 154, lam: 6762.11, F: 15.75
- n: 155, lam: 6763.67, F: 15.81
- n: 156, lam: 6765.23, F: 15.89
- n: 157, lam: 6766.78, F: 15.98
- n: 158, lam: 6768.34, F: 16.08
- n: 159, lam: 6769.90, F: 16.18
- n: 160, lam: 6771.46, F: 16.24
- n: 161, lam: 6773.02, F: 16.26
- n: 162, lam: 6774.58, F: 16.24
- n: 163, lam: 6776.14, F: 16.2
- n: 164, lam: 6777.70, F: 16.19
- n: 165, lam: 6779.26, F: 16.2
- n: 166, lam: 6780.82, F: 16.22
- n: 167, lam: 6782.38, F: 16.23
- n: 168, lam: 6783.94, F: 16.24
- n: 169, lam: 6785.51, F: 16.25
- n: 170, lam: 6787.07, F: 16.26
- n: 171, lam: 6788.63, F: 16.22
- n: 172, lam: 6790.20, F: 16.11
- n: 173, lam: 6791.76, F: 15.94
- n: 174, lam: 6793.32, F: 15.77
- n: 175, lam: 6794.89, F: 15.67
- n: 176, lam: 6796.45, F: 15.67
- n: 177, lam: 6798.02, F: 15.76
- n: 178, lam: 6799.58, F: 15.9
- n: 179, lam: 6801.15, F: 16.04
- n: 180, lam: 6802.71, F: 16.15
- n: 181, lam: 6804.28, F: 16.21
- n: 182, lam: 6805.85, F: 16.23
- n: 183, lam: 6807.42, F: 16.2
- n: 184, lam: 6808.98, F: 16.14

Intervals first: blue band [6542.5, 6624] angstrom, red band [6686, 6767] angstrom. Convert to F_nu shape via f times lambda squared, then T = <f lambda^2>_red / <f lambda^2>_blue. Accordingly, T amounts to 0.6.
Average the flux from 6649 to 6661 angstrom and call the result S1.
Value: 16.7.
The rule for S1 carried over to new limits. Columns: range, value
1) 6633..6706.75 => 16.7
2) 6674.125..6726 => 20.6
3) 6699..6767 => 21.4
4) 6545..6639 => 32.9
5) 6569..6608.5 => 23.8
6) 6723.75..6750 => 22.2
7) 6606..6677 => 16.7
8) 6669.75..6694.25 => 16.9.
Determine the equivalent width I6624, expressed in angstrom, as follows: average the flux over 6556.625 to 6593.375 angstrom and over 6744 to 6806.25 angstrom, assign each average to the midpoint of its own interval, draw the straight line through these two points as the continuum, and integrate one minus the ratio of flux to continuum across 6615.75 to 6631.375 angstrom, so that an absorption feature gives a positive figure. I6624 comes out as 9.8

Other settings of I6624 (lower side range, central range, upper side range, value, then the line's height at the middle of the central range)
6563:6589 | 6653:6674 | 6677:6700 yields 6.0 angstrom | 23.5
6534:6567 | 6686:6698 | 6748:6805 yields 5.4 angstrom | 29.4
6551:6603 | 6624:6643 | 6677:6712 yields 9.1 angstrom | 31.7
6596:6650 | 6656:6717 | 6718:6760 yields 2.6 angstrom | 19.2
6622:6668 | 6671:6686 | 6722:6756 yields 0.6 angstrom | 18.2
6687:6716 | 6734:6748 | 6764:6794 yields -0.5 angstrom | 17.7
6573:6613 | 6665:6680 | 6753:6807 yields 1.8 angstrom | 19.7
